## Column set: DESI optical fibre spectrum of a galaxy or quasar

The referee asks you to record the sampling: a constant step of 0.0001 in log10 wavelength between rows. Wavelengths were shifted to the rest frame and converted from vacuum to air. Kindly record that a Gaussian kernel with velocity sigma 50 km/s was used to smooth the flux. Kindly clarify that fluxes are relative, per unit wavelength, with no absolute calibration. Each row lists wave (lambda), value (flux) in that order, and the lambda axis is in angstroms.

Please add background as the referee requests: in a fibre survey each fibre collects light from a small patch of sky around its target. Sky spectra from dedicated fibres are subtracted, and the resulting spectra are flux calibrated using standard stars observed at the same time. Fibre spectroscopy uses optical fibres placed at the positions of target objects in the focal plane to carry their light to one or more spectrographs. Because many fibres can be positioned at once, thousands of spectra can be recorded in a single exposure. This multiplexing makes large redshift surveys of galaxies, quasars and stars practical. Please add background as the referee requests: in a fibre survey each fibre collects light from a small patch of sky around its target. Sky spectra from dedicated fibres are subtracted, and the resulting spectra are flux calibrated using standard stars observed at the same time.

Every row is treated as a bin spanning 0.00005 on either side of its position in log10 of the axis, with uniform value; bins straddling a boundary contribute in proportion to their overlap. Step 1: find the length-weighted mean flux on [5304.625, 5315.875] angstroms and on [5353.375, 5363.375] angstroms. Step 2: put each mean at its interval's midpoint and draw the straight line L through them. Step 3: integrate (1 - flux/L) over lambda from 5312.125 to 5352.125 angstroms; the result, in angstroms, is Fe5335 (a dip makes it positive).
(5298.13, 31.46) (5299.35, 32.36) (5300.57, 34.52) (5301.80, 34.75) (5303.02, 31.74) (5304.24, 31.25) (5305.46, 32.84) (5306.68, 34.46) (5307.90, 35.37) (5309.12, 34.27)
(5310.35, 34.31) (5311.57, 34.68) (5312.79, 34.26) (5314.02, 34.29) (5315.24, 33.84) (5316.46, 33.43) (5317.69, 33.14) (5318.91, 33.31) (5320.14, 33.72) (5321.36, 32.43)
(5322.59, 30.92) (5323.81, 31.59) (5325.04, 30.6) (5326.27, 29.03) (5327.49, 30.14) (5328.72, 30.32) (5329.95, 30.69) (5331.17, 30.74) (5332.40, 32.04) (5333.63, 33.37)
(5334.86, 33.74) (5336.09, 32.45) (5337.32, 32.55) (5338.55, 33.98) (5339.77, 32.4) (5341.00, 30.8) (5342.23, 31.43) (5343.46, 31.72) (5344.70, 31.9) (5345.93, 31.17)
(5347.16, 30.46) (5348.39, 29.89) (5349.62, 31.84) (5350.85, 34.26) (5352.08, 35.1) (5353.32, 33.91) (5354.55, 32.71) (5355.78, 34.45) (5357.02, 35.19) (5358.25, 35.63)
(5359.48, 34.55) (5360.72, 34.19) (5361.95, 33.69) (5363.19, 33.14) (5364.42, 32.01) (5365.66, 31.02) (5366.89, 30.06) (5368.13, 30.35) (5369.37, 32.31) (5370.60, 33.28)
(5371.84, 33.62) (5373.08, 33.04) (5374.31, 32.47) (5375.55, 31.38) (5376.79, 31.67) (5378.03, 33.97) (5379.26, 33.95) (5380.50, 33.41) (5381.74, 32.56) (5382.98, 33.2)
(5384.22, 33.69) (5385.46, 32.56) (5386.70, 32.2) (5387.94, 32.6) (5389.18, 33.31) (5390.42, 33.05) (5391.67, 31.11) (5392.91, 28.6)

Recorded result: 2.4 angstroms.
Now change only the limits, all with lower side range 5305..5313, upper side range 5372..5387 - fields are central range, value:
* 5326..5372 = 1.55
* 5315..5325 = 0.44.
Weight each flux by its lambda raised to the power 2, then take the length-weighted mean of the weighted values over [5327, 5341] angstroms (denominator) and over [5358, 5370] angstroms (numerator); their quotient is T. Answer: 1.03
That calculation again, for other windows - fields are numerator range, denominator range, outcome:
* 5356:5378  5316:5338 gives 1.05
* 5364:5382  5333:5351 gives 1.02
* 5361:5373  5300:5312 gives 0.98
